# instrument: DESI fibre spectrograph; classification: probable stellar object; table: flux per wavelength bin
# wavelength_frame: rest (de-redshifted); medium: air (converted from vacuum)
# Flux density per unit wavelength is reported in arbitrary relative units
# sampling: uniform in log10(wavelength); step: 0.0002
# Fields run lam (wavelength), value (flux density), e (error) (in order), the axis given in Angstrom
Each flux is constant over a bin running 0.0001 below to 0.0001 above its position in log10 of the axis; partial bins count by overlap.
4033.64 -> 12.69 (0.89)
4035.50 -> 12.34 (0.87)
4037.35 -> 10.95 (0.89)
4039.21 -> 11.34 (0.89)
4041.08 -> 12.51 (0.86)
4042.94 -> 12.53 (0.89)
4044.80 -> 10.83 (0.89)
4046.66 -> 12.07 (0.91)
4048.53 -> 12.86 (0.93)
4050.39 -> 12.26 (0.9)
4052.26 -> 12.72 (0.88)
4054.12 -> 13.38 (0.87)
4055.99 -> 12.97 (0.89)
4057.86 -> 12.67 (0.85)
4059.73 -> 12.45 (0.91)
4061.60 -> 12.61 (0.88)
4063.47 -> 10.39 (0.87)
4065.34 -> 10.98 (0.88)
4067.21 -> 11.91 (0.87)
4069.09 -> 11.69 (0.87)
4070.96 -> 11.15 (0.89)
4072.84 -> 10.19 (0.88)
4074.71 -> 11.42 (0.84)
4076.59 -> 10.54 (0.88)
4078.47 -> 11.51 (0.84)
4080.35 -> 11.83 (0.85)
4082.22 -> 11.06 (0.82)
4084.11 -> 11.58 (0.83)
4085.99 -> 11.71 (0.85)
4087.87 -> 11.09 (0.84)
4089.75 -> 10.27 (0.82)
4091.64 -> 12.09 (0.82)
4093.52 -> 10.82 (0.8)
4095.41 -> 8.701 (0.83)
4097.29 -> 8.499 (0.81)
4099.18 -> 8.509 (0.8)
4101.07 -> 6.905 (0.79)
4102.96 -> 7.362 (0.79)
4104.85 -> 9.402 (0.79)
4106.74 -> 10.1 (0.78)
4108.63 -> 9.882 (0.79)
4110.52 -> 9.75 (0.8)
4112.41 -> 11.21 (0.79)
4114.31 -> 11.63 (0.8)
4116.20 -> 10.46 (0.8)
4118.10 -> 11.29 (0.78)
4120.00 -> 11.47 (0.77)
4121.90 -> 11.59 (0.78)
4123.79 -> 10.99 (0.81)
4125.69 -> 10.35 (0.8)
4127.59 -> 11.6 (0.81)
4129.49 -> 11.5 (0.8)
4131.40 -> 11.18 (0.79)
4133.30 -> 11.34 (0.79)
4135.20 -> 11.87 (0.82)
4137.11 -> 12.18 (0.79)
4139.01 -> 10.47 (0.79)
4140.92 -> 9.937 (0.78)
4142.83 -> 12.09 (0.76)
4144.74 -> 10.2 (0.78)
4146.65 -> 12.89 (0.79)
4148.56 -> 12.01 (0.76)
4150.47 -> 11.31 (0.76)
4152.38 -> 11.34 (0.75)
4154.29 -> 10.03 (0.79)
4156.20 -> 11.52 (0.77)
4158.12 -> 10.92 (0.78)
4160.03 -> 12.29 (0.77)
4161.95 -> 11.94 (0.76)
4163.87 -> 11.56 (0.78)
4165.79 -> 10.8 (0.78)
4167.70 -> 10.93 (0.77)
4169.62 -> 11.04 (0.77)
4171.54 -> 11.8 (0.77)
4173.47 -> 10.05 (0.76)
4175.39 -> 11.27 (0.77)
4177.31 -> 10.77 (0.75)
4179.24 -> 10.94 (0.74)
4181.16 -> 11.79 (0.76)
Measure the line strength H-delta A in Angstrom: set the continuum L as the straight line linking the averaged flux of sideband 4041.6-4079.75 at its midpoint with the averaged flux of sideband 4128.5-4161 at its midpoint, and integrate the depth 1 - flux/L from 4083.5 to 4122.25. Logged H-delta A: 4.79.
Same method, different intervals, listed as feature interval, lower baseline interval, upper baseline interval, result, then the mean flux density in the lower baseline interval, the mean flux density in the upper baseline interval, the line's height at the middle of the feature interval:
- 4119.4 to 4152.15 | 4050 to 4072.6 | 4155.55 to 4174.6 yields 0.4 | 12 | 11.3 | 11.5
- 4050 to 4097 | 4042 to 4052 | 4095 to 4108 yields -5.0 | 12.2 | 8.52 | 10.4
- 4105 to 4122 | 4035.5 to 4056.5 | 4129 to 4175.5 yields 1.3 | 12.2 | 11.3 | 11.6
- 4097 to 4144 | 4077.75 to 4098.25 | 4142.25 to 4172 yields 2.6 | 10.8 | 11.4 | 11.1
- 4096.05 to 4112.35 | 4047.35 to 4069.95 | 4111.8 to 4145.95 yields 3.7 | 12.2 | 11.2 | 11.6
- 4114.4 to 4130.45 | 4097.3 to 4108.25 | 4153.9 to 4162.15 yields -2.8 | 8.53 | 11.4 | 9.54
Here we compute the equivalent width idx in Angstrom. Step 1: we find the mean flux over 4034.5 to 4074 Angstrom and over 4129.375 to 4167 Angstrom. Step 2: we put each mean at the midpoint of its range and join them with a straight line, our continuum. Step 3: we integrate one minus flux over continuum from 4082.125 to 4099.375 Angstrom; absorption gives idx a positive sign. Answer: 1.8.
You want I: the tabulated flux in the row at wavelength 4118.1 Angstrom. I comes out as 11.29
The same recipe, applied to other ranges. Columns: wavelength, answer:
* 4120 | 11.47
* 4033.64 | 12.69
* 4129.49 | 11.5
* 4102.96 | 7.362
